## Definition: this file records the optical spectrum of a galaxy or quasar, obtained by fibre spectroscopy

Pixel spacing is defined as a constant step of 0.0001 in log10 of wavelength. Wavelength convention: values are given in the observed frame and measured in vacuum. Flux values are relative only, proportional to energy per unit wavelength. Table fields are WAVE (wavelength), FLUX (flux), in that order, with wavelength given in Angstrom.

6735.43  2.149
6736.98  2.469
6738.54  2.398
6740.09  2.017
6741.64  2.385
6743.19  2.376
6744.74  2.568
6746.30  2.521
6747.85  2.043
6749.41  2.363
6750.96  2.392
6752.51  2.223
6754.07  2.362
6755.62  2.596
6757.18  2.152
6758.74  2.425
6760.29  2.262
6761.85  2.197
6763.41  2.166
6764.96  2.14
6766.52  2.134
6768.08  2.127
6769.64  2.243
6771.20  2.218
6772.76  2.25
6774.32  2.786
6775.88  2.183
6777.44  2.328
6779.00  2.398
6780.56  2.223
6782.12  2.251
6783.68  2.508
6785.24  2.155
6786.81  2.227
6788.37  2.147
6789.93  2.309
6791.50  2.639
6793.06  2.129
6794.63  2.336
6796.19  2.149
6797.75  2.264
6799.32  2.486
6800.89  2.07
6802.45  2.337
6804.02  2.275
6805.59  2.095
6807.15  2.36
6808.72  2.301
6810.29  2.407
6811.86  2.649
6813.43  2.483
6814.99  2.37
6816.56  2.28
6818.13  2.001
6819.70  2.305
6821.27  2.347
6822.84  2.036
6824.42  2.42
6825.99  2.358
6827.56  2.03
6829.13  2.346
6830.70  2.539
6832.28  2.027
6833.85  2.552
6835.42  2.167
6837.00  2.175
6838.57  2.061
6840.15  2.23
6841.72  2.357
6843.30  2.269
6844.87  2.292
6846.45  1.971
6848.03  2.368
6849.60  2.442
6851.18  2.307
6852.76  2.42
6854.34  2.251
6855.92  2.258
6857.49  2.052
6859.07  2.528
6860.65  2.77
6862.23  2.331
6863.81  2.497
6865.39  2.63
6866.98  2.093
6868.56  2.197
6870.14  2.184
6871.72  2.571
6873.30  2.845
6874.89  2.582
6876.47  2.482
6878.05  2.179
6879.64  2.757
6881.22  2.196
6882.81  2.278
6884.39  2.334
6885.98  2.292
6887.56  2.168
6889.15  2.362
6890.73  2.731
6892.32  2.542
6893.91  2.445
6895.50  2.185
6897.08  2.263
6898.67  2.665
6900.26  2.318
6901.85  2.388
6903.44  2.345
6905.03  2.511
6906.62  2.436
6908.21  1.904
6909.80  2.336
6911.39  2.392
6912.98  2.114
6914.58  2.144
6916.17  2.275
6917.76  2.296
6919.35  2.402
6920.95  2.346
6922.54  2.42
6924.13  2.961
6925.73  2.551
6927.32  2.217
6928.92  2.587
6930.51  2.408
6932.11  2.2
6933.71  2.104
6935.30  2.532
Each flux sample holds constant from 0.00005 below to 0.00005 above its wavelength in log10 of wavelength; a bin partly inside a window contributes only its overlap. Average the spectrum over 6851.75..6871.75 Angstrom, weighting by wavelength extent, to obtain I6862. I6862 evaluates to 2.36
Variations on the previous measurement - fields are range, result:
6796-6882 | 2.33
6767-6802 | 2.29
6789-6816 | 2.33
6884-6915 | 2.35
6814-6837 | 2.27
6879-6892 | 2.39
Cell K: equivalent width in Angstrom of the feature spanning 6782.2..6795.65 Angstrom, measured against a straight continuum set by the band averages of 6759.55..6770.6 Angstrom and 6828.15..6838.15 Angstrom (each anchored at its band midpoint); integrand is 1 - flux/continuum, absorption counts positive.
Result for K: -0.5 Angstrom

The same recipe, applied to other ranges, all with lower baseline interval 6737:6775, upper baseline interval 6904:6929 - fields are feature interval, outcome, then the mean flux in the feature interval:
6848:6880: -0.9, 2.41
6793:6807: 0.4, 2.25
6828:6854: 0.6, 2.28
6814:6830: 0.5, 2.26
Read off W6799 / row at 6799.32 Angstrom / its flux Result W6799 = 2.486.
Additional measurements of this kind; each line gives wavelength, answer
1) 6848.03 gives 2.368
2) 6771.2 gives 2.218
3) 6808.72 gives 2.301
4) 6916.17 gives 2.275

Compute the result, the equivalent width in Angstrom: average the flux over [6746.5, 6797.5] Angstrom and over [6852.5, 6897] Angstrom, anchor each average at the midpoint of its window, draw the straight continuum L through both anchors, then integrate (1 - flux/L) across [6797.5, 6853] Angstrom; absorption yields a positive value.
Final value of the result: 1.3 Angstrom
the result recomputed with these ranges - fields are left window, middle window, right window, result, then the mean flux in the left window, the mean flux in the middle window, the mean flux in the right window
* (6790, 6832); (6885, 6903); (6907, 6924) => -0.8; 2.3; 2.39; 2.3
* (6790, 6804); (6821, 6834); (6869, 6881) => 0.5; 2.3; 2.28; 2.49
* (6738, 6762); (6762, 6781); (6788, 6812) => 0.5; 2.33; 2.26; 2.3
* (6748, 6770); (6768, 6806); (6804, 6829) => -0.2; 2.26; 2.29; 2.3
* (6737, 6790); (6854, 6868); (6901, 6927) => -0.2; 2.3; 2.38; 2.36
